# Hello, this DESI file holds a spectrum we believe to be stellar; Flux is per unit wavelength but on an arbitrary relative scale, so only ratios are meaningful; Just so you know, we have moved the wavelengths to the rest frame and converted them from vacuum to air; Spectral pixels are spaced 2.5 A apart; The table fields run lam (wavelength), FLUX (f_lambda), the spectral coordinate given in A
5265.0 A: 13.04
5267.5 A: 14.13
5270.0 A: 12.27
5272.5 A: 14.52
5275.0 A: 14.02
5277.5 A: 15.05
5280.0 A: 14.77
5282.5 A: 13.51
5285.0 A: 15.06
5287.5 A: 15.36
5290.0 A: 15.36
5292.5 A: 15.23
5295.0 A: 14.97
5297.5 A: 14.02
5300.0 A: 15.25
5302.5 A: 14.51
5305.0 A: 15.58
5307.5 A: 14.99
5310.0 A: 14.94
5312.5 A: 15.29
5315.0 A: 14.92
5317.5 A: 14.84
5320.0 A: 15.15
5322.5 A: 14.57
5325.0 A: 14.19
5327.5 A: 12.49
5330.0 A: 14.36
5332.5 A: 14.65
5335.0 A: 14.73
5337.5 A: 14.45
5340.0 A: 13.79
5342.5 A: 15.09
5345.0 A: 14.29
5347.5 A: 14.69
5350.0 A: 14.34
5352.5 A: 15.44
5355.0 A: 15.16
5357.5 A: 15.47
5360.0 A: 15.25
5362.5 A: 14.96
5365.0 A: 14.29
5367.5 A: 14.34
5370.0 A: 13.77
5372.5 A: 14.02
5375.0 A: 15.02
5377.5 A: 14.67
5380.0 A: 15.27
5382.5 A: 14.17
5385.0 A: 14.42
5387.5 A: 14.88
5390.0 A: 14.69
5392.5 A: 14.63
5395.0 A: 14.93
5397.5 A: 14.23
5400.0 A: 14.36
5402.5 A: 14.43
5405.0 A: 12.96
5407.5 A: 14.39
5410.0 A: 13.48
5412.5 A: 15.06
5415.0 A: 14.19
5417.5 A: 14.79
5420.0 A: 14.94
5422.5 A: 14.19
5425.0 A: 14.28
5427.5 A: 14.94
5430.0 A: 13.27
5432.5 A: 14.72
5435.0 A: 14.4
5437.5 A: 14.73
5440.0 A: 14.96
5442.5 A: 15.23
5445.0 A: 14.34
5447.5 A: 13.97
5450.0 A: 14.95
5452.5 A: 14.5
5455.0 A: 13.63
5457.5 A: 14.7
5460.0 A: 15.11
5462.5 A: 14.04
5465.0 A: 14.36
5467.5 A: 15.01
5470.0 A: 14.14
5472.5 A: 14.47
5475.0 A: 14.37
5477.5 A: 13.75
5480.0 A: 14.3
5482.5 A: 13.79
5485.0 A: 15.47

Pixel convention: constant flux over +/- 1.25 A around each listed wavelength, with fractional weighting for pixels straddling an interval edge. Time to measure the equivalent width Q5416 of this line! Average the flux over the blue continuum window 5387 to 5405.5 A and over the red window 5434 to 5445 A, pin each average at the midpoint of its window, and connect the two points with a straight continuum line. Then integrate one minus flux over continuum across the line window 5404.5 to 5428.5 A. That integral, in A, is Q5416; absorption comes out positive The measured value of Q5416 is 0.4 A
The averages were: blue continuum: 14.4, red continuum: 14.8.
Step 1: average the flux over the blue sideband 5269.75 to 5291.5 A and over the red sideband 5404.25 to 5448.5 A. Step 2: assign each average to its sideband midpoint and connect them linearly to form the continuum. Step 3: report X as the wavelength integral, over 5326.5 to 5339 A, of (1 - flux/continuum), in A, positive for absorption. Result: 0.3 A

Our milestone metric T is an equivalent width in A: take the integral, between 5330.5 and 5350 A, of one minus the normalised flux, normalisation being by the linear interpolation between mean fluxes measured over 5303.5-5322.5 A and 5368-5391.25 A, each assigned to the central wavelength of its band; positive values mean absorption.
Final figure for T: 0.4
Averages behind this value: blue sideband 15.1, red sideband 14.5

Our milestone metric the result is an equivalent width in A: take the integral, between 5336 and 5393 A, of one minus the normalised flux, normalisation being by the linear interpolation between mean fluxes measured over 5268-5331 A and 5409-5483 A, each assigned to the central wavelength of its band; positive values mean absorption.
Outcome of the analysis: -0.5 A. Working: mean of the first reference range 14.6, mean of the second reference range 14.4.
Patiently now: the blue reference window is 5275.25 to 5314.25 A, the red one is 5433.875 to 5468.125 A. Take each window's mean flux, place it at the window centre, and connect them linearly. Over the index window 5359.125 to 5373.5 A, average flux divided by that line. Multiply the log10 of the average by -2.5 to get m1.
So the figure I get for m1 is 0.024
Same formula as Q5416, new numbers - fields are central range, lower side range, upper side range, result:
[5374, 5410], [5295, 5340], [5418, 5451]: 0.3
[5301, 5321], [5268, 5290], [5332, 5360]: -0.6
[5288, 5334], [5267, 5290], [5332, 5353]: -0.9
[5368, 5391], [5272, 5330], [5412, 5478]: 0.1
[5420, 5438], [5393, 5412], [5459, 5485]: -0.2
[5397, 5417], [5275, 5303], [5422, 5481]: 0.5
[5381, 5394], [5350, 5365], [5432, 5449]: 0.3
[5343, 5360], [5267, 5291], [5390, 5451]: -0.6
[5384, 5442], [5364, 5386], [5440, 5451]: 0.5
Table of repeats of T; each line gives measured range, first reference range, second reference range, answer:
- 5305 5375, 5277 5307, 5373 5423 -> 0.33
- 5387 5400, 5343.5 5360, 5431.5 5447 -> 0.16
